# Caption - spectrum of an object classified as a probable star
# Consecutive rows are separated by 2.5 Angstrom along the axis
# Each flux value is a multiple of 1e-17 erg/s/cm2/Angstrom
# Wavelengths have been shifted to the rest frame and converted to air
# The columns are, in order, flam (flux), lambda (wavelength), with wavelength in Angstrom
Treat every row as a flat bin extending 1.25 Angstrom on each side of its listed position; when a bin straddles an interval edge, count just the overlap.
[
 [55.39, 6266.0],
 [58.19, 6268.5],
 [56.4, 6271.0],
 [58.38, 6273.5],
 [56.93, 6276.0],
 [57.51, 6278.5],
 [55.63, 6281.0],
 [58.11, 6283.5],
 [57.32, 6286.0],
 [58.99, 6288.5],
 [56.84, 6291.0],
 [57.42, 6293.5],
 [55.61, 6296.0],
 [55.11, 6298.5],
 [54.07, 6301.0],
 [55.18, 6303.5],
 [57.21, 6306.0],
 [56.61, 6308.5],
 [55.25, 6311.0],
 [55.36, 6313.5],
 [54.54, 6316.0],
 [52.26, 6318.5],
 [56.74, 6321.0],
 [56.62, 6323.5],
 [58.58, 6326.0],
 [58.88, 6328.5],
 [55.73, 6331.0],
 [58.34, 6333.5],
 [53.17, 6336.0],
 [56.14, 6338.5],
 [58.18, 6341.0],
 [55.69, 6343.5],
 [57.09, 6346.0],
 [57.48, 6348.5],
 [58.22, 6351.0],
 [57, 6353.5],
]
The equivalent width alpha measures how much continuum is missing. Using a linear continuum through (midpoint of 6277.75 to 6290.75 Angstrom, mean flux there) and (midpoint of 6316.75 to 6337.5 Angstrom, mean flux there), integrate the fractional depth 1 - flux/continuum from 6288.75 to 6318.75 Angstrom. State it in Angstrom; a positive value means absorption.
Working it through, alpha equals 0.6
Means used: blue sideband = 57.5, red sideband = 56.2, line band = 55.7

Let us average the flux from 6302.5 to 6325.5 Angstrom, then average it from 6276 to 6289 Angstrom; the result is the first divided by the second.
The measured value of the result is 1.0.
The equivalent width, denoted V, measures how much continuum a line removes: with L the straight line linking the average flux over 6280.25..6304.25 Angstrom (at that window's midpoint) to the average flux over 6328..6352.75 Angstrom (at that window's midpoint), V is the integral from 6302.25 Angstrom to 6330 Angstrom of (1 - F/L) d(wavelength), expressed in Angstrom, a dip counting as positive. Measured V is 0.3 Angstrom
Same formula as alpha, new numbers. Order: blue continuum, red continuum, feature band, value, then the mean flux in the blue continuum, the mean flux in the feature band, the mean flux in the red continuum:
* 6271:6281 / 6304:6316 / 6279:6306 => 0.04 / 57.2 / 56.5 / 55.9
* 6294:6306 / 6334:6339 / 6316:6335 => -0.50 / 55.4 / 56.5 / 55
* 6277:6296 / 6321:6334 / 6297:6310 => 0.40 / 57.3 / 55.6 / 57.5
